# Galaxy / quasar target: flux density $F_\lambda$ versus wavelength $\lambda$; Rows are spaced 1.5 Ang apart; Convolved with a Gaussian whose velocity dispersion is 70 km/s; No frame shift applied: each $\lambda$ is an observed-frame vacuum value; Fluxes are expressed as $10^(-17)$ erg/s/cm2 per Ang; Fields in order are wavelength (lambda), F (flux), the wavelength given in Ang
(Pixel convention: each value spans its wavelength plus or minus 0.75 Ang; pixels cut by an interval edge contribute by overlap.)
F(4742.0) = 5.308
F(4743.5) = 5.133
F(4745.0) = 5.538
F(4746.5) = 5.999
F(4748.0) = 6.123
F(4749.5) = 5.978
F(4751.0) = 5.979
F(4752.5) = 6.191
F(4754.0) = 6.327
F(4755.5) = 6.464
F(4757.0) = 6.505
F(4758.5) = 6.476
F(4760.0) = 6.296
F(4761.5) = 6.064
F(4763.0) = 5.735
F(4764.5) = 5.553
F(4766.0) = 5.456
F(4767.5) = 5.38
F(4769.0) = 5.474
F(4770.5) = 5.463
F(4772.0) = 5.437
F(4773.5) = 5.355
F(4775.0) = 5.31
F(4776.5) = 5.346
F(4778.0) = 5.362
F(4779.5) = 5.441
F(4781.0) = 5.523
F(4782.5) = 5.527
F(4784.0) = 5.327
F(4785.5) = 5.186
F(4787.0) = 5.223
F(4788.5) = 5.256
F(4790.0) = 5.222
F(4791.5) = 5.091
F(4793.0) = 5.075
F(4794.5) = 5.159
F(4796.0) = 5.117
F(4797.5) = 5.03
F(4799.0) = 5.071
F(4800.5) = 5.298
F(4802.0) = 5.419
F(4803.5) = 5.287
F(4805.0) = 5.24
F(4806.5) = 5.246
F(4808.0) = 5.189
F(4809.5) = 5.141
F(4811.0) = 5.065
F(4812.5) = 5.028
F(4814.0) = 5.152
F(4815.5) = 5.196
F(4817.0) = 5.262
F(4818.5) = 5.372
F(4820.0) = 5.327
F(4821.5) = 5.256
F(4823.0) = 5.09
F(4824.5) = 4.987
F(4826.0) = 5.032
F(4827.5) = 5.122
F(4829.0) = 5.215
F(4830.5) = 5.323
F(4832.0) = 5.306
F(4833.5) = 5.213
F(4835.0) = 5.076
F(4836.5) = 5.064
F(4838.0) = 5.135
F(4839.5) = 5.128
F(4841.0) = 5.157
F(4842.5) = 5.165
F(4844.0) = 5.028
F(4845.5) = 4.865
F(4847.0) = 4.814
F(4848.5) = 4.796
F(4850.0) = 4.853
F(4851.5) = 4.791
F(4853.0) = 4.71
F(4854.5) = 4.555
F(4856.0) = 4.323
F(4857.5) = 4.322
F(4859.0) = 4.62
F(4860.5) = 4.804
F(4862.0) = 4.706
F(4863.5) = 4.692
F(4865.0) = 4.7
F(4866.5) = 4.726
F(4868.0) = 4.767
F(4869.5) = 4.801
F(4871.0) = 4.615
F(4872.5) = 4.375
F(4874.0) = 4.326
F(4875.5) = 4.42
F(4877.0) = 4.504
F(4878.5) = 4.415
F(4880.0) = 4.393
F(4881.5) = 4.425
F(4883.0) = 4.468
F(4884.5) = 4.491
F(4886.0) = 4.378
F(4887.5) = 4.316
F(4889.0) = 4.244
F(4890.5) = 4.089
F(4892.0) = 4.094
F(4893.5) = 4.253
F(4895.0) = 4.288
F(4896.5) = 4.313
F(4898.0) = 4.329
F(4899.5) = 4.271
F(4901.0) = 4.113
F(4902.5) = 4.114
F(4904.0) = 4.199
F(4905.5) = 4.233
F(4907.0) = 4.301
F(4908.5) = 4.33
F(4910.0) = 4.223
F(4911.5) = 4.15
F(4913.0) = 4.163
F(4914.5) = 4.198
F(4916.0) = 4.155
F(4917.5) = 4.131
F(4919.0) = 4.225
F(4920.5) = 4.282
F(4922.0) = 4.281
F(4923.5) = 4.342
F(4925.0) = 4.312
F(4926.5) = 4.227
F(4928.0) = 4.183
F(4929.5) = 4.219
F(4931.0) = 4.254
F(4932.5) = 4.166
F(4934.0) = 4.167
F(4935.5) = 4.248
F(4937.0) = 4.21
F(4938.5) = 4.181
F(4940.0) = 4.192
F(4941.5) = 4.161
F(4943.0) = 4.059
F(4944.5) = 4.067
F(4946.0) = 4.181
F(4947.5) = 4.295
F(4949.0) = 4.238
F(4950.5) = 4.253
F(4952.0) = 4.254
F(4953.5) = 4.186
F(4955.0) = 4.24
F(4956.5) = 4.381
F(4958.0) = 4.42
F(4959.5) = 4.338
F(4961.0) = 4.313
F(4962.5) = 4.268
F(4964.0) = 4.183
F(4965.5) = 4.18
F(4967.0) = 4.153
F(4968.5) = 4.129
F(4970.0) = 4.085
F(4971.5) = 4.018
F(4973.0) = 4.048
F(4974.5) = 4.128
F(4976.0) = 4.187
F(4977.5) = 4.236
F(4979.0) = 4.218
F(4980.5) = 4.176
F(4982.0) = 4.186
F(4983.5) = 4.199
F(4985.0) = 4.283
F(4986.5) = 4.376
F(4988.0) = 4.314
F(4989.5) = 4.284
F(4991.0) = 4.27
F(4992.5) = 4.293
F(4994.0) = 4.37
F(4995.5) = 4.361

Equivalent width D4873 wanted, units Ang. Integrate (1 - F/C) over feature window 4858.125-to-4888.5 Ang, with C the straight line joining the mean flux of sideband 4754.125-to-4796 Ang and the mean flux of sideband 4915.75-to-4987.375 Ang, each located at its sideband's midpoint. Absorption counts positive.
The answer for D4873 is 1.7 Ang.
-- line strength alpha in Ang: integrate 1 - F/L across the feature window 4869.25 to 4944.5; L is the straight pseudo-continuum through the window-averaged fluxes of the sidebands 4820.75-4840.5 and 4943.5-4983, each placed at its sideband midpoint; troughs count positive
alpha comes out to 5.45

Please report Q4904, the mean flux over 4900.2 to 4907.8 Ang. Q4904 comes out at 4.19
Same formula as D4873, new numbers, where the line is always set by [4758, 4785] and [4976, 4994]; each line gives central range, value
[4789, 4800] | 0.6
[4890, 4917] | 3.1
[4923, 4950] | 2.1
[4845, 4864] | 1.4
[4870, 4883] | 1.3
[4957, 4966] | 0.2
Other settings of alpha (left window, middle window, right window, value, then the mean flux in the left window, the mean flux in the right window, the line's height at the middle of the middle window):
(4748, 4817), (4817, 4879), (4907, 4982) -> 1.26 Ang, 5.49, 4.21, 4.97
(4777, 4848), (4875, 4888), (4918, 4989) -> 0.79 Ang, 5.19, 4.22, 4.71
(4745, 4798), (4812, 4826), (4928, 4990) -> 0.21 Ang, 5.61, 4.21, 5.26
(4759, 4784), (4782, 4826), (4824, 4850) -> 0.97 Ang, 5.55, 5.08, 5.31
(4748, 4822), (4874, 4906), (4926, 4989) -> 2.73 Ang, 5.47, 4.21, 4.7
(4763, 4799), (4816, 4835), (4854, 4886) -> -1.05 Ang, 5.32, 4.54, 4.93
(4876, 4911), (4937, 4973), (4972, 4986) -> 0.10 Ang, 4.29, 4.19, 4.22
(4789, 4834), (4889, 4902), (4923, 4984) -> 1.09 Ang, 5.18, 4.21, 4.61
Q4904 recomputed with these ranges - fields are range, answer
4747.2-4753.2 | 6.07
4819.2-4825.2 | 5.17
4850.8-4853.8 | 4.75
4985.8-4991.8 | 4.31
